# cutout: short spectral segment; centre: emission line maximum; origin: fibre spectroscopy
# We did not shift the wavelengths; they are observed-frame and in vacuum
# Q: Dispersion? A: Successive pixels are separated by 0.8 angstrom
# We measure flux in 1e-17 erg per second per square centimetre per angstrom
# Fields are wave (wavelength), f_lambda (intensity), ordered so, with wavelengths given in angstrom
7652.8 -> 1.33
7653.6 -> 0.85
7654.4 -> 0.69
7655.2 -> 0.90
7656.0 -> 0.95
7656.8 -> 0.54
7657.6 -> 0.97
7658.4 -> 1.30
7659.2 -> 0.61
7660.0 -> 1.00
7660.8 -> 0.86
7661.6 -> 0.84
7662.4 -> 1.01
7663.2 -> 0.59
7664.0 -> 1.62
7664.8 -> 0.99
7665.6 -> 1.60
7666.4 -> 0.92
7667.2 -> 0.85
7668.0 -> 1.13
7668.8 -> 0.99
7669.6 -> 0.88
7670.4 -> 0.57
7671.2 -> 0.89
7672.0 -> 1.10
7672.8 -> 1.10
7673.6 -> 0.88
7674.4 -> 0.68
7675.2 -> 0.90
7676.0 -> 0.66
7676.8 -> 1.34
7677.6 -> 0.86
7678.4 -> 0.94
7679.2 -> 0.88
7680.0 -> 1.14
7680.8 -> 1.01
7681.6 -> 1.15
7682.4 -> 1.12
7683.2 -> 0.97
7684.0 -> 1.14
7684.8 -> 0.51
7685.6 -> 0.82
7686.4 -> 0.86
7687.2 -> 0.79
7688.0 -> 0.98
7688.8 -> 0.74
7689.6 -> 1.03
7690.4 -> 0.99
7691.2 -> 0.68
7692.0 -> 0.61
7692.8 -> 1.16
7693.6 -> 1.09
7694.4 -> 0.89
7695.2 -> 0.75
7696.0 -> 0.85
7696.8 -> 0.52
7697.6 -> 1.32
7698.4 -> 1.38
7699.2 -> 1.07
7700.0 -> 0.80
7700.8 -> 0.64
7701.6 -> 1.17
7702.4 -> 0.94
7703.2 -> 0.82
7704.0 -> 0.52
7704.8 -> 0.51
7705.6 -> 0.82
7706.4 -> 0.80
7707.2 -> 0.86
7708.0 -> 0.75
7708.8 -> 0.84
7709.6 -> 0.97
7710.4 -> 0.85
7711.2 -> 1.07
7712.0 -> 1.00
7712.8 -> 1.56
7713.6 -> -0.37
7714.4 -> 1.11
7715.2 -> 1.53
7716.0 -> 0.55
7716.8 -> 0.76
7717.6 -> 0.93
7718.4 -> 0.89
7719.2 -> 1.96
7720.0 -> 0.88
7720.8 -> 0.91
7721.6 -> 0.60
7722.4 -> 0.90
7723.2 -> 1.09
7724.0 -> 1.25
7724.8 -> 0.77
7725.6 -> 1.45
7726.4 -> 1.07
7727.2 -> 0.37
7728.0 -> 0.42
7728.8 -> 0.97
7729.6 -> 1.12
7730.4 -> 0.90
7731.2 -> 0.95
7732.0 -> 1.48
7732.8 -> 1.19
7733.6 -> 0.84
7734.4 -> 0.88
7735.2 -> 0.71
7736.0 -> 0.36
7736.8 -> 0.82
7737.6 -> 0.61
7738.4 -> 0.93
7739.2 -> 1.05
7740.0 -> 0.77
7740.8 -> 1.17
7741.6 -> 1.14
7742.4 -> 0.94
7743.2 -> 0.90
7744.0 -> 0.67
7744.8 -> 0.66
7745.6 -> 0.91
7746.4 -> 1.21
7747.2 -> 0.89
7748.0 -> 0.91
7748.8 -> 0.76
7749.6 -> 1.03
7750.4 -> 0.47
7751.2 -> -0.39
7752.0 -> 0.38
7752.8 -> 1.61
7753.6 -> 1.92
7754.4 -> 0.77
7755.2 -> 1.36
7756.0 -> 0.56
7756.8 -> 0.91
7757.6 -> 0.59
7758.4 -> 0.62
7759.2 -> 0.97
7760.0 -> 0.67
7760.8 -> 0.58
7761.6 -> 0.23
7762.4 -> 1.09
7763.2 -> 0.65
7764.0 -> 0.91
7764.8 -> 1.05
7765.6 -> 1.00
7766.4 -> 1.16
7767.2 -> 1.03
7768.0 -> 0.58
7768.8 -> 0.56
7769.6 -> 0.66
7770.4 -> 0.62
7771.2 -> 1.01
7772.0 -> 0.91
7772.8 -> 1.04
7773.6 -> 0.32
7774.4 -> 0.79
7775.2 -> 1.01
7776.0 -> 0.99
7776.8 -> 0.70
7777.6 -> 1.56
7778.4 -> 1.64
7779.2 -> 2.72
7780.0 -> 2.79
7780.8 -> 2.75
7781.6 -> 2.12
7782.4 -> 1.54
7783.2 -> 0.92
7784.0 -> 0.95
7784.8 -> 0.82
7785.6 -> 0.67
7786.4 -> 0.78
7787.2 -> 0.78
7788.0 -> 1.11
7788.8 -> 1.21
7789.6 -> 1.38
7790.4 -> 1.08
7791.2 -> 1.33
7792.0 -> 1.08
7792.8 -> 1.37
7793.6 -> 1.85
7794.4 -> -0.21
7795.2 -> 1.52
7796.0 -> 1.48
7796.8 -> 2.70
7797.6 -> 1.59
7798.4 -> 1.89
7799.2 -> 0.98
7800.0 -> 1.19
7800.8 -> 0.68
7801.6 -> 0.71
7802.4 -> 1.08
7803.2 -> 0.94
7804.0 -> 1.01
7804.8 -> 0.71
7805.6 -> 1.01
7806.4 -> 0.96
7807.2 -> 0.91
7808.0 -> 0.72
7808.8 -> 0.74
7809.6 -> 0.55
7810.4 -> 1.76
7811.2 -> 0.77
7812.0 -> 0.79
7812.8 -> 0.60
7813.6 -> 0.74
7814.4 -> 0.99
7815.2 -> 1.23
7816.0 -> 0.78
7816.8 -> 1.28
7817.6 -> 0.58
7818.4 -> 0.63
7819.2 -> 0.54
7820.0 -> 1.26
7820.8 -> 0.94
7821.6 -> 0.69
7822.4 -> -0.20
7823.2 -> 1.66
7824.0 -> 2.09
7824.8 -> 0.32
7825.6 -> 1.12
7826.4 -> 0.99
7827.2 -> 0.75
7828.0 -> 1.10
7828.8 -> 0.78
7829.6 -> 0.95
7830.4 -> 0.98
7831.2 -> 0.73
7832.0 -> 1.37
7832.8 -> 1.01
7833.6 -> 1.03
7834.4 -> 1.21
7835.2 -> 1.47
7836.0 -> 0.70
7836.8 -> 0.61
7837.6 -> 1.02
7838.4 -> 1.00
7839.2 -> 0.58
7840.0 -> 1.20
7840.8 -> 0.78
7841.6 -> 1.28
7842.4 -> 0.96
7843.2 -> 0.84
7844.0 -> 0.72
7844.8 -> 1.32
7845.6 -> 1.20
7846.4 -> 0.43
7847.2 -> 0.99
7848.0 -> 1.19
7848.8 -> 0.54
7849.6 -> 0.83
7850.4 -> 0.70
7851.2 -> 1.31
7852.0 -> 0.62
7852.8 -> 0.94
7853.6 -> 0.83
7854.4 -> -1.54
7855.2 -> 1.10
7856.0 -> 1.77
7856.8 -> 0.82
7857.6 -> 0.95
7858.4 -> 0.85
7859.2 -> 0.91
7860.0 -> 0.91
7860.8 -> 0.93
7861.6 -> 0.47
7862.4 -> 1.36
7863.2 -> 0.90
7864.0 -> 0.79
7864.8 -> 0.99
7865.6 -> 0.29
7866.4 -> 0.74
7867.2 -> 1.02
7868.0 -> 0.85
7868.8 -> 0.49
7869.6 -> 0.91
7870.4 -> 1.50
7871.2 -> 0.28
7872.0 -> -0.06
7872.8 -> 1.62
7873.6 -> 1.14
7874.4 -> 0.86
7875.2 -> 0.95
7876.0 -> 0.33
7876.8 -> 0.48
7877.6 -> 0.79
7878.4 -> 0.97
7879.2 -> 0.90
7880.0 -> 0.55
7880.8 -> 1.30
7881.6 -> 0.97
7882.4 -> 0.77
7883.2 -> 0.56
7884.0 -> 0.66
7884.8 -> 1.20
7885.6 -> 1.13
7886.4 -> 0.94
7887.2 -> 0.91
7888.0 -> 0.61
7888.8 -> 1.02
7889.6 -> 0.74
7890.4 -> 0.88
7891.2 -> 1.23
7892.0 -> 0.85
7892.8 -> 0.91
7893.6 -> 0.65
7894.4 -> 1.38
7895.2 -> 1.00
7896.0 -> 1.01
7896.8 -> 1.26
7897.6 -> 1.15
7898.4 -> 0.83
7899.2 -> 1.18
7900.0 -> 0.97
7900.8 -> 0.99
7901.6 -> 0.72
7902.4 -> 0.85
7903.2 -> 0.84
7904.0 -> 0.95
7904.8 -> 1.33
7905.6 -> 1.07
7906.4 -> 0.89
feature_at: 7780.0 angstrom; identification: [S II] 6716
